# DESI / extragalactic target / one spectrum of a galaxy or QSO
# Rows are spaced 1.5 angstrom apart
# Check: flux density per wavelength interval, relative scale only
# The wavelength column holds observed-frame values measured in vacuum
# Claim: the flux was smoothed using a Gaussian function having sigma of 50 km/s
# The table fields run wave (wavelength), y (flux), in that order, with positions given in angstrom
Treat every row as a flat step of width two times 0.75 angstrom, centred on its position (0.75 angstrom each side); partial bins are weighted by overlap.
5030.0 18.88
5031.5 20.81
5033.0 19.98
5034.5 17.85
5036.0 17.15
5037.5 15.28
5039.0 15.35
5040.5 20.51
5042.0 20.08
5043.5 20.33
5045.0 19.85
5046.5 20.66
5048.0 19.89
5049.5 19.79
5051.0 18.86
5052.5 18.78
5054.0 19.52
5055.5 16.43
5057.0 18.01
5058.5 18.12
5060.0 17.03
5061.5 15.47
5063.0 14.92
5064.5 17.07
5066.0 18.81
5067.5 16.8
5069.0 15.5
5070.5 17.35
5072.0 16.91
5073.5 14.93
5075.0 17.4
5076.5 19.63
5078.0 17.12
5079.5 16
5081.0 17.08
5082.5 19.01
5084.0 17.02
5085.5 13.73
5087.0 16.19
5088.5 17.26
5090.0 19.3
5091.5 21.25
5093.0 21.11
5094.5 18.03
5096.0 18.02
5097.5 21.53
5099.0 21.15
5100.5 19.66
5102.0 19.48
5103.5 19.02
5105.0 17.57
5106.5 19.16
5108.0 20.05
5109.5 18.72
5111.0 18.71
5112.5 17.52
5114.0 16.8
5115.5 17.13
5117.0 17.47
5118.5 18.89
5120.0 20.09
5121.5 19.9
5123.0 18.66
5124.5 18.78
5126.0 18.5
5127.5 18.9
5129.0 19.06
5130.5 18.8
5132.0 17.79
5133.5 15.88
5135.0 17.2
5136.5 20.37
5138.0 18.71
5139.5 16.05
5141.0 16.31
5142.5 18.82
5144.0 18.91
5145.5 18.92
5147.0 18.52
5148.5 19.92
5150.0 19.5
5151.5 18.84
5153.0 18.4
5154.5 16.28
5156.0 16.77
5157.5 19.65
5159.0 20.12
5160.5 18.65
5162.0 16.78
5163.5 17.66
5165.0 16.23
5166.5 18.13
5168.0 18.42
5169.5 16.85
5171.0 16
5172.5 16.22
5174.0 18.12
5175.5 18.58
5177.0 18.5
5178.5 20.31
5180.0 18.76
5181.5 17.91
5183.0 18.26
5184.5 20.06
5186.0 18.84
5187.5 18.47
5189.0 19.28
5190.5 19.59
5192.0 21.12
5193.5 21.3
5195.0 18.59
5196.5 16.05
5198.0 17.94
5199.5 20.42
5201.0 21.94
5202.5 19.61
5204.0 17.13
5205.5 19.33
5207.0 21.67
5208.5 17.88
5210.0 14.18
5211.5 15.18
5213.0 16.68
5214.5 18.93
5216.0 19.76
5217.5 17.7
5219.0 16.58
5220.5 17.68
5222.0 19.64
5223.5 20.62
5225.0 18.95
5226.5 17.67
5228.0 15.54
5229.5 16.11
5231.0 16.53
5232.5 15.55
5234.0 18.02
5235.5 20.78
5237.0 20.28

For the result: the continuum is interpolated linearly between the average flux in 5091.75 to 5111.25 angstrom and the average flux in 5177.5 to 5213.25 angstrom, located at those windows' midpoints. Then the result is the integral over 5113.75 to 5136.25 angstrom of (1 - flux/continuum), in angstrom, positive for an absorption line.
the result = 1.1 angstrom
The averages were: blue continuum 19.5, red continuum 18.8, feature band 18.3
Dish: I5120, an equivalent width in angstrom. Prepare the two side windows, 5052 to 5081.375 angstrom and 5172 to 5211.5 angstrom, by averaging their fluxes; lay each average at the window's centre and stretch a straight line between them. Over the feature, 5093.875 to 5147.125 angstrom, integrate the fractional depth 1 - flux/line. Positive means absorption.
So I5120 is -2.2 angstrom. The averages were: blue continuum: 17.1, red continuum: 18.8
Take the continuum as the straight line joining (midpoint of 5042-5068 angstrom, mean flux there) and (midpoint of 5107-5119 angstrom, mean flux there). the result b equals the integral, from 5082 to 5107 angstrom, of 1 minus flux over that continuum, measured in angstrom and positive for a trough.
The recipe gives -0.7 angstrom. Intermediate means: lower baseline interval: 18.3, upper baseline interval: 18.2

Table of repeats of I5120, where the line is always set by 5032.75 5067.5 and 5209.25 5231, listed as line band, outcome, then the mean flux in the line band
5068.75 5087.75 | 1.35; 16.8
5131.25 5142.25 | 0.18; 17.5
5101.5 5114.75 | -0.44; 18.5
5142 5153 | -0.76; 19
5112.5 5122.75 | -0.24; 18.3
